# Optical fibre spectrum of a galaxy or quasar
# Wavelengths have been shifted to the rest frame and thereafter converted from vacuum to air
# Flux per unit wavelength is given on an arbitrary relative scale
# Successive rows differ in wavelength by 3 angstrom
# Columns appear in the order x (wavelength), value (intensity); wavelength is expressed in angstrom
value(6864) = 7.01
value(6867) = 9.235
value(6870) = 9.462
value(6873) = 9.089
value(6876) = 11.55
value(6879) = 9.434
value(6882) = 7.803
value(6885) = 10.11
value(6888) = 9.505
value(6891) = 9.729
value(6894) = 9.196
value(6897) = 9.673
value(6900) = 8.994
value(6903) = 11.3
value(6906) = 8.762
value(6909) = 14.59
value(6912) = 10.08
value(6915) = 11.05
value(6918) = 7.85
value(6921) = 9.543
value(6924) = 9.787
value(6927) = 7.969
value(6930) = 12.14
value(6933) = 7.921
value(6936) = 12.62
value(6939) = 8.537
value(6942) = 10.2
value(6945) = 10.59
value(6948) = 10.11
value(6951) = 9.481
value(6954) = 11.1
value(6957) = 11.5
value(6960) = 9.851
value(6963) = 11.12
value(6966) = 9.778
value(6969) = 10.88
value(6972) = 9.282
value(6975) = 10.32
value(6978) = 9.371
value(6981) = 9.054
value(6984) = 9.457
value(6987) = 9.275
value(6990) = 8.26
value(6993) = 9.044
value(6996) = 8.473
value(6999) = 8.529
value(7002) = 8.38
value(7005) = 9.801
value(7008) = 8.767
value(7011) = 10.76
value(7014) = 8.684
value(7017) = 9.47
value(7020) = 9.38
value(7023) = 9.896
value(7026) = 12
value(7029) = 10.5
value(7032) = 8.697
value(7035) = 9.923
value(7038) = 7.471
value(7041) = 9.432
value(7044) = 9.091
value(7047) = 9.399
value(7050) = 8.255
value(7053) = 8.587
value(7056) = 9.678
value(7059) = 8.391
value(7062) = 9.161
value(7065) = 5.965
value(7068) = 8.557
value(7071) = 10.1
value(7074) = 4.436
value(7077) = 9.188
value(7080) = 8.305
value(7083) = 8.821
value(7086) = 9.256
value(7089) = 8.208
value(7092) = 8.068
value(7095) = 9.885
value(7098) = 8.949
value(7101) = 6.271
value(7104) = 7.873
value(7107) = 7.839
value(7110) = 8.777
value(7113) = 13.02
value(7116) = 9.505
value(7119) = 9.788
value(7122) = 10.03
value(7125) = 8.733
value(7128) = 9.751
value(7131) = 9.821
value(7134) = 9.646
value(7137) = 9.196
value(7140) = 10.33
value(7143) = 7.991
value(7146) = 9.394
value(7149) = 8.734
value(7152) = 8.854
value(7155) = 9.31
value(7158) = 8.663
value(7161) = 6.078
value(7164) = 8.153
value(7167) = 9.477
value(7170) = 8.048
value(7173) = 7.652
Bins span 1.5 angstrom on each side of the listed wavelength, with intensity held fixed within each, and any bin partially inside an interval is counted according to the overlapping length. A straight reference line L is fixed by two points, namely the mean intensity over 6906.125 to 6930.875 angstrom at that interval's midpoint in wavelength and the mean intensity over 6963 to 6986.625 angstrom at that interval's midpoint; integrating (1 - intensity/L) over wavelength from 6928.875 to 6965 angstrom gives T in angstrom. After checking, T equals -1.4 angstrom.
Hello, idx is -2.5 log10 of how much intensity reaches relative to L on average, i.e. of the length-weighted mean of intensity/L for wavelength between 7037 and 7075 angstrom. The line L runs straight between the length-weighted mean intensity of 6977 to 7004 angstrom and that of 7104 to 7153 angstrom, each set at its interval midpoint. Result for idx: 0.09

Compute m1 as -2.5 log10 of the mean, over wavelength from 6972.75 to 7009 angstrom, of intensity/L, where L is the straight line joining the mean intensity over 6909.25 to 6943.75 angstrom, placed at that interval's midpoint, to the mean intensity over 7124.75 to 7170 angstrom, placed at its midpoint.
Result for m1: 0.07 mag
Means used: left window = 9.97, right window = 8.92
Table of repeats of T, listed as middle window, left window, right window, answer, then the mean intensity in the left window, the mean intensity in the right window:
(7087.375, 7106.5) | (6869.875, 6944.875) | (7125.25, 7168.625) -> 2.0 angstrom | 9.9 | 8.95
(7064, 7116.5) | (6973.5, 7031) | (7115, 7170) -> 3.9 angstrom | 9.44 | 9.05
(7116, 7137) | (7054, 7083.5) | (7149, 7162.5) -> -3.3 angstrom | 8.25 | 8.28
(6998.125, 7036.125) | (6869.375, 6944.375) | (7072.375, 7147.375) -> -1.0 angstrom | 9.89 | 8.92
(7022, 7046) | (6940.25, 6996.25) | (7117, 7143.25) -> 0.3 angstrom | 9.87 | 9.55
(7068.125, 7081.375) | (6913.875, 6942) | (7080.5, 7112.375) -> 0.9 angstrom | 9.72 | 8.52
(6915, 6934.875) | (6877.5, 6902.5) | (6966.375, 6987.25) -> 0.2 angstrom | 9.39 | 9.69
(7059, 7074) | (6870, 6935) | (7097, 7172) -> 1.9 angstrom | 9.83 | 8.96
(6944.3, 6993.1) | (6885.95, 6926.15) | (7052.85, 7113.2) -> -2.5 angstrom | 9.97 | 8.44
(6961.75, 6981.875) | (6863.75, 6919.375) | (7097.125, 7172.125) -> -1.0 angstrom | 9.77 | 8.96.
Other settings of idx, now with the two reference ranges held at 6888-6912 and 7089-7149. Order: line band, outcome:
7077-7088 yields 0.063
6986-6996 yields 0.120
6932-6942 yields 0.023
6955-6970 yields -0.073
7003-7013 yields 0.007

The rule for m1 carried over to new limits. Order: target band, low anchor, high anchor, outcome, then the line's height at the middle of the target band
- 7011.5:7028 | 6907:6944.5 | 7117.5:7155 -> -0.02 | 9.81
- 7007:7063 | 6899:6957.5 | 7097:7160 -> 0.03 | 9.63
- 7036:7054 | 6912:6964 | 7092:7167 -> 0.09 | 9.48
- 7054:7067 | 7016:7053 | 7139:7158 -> 0.13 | 9.34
